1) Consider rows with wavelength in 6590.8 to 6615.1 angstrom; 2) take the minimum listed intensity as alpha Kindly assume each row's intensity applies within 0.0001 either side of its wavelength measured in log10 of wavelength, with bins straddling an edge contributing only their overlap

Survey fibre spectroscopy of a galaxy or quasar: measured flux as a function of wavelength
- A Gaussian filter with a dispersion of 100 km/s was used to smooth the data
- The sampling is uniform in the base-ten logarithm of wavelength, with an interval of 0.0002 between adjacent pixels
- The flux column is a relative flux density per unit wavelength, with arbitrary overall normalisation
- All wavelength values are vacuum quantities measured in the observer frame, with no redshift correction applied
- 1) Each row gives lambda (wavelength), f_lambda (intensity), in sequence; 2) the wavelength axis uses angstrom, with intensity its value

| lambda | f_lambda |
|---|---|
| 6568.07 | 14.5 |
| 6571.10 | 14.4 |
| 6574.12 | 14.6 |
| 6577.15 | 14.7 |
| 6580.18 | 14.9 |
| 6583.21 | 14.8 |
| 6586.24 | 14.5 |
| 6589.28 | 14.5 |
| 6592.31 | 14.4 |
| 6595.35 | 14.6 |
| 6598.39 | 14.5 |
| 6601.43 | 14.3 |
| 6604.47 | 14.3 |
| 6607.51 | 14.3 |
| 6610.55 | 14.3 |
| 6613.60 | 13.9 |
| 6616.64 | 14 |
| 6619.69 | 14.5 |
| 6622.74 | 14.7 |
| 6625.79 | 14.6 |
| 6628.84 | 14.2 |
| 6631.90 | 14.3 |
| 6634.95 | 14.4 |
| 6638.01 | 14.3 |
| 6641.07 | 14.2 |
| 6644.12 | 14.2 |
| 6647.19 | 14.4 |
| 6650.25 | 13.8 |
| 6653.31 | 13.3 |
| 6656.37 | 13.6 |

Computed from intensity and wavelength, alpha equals 13.9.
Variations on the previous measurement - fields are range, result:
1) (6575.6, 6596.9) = 14.4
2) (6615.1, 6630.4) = 14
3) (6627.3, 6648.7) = 14.2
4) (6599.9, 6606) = 14.3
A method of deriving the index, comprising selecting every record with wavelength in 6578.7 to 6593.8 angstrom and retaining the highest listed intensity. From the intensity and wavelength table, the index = 14.9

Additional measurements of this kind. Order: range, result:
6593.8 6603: 14.6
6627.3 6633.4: 14.3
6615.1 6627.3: 14.7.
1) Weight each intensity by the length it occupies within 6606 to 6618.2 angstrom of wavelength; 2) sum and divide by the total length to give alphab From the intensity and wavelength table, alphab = 14.1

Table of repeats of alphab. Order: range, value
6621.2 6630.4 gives 14.5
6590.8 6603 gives 14.4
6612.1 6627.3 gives 14.3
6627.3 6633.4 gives 14.2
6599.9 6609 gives 14.3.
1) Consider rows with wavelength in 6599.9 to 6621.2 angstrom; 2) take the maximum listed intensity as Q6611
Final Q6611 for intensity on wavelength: 14.5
